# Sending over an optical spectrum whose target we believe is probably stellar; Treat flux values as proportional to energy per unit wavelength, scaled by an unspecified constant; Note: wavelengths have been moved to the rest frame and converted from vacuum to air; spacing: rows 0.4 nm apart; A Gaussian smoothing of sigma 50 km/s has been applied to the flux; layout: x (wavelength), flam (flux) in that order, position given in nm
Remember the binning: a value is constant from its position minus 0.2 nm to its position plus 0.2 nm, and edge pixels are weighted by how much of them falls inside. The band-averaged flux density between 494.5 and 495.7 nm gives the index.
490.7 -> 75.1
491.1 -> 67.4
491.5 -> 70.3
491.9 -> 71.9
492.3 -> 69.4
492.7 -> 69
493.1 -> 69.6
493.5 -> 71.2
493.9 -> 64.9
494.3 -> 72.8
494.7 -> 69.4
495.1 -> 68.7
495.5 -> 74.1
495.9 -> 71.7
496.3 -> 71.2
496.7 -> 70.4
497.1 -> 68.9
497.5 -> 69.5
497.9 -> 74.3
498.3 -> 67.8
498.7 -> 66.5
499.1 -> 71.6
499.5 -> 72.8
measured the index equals 70.7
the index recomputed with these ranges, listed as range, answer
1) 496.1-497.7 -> 70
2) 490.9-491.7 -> 68.9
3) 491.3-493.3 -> 70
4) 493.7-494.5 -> 68.8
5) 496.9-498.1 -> 70.9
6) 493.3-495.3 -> 69.4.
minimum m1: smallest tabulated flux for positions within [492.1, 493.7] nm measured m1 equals 69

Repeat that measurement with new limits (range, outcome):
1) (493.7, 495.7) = 64.9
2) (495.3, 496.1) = 71.7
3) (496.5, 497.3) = 68.9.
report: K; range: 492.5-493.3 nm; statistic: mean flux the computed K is 69.3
